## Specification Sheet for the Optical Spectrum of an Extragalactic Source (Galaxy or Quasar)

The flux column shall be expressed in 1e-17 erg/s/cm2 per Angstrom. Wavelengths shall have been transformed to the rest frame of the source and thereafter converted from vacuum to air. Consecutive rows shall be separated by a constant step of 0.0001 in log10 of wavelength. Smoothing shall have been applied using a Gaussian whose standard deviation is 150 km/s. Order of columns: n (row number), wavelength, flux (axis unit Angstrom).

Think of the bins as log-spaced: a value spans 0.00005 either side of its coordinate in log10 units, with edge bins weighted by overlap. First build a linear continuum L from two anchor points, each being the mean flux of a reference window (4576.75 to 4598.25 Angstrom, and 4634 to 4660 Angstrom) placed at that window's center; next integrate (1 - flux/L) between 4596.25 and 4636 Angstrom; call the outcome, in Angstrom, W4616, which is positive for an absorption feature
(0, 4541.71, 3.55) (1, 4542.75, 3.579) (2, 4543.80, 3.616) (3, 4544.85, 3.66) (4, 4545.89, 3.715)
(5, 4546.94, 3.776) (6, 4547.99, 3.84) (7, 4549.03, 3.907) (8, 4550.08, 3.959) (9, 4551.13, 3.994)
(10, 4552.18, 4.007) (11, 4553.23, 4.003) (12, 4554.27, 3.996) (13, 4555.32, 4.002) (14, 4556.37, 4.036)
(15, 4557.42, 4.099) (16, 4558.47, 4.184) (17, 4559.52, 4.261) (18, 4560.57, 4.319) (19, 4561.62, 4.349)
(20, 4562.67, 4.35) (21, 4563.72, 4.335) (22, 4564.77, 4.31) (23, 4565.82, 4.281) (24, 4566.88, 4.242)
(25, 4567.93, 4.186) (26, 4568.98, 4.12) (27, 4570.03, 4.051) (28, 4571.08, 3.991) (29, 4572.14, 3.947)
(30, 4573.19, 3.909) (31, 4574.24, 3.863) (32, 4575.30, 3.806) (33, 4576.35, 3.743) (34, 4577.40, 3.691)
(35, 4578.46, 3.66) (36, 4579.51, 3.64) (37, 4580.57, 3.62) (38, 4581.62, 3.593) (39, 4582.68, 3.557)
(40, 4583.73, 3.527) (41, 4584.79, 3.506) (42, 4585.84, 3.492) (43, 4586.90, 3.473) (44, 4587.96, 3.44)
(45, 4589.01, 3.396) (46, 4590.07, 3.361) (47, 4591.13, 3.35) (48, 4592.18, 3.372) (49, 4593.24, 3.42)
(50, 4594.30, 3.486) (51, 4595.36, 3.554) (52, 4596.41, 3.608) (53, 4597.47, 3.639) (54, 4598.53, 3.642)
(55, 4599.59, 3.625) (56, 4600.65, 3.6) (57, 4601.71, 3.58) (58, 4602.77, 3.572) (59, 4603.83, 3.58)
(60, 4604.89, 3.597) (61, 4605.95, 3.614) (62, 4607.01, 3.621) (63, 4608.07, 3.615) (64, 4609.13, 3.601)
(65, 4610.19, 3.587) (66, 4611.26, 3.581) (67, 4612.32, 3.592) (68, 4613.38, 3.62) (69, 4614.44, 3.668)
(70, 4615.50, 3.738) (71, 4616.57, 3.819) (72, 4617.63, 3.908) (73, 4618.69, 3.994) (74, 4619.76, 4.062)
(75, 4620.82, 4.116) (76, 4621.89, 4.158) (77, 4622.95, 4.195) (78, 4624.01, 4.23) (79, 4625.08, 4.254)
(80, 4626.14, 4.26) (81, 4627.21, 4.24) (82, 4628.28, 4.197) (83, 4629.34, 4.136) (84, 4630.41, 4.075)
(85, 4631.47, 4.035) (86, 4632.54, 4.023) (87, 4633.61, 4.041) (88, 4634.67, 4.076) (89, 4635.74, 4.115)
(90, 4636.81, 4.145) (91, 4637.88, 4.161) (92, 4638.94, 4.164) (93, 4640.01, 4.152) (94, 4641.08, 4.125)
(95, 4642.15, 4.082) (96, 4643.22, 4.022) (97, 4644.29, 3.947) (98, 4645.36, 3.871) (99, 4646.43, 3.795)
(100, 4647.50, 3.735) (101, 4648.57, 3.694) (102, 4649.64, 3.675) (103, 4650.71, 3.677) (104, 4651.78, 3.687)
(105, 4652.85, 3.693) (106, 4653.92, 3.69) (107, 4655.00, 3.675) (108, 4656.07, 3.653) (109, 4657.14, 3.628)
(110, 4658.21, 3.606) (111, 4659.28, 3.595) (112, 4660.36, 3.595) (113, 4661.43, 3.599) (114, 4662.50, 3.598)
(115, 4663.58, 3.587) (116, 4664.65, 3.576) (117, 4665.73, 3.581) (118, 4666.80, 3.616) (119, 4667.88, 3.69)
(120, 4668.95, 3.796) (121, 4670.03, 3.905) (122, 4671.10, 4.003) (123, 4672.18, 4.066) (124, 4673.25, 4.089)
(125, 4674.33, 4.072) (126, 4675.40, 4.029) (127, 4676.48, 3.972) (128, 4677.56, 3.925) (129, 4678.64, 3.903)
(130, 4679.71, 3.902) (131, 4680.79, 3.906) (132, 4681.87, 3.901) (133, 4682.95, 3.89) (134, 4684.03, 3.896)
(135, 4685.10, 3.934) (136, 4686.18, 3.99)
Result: -1.9 Angstrom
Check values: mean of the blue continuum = 3.52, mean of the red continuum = 3.86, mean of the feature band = 3.86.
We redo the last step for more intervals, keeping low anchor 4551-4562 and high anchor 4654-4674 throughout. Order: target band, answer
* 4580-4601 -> 2.5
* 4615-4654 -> -1.8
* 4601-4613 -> 1.0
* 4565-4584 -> 0.9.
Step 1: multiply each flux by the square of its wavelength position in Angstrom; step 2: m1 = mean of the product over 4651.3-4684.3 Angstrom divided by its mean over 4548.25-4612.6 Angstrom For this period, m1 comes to 1.04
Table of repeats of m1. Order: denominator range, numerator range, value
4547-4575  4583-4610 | 0.88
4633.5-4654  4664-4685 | 1.00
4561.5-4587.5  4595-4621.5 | 0.97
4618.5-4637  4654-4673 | 0.91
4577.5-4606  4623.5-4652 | 1.16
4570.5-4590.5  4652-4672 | 1.05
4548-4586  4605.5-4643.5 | 1.03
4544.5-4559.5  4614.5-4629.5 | 1.06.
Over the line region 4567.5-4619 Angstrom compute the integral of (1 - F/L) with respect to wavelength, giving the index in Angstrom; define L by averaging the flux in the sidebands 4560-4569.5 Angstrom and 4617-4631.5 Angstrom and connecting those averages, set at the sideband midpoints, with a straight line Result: 6.8 Angstrom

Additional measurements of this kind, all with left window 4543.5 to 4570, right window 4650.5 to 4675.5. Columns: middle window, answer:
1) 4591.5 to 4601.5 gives 1.0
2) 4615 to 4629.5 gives -0.9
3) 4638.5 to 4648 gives -0.5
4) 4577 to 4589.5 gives 1.4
